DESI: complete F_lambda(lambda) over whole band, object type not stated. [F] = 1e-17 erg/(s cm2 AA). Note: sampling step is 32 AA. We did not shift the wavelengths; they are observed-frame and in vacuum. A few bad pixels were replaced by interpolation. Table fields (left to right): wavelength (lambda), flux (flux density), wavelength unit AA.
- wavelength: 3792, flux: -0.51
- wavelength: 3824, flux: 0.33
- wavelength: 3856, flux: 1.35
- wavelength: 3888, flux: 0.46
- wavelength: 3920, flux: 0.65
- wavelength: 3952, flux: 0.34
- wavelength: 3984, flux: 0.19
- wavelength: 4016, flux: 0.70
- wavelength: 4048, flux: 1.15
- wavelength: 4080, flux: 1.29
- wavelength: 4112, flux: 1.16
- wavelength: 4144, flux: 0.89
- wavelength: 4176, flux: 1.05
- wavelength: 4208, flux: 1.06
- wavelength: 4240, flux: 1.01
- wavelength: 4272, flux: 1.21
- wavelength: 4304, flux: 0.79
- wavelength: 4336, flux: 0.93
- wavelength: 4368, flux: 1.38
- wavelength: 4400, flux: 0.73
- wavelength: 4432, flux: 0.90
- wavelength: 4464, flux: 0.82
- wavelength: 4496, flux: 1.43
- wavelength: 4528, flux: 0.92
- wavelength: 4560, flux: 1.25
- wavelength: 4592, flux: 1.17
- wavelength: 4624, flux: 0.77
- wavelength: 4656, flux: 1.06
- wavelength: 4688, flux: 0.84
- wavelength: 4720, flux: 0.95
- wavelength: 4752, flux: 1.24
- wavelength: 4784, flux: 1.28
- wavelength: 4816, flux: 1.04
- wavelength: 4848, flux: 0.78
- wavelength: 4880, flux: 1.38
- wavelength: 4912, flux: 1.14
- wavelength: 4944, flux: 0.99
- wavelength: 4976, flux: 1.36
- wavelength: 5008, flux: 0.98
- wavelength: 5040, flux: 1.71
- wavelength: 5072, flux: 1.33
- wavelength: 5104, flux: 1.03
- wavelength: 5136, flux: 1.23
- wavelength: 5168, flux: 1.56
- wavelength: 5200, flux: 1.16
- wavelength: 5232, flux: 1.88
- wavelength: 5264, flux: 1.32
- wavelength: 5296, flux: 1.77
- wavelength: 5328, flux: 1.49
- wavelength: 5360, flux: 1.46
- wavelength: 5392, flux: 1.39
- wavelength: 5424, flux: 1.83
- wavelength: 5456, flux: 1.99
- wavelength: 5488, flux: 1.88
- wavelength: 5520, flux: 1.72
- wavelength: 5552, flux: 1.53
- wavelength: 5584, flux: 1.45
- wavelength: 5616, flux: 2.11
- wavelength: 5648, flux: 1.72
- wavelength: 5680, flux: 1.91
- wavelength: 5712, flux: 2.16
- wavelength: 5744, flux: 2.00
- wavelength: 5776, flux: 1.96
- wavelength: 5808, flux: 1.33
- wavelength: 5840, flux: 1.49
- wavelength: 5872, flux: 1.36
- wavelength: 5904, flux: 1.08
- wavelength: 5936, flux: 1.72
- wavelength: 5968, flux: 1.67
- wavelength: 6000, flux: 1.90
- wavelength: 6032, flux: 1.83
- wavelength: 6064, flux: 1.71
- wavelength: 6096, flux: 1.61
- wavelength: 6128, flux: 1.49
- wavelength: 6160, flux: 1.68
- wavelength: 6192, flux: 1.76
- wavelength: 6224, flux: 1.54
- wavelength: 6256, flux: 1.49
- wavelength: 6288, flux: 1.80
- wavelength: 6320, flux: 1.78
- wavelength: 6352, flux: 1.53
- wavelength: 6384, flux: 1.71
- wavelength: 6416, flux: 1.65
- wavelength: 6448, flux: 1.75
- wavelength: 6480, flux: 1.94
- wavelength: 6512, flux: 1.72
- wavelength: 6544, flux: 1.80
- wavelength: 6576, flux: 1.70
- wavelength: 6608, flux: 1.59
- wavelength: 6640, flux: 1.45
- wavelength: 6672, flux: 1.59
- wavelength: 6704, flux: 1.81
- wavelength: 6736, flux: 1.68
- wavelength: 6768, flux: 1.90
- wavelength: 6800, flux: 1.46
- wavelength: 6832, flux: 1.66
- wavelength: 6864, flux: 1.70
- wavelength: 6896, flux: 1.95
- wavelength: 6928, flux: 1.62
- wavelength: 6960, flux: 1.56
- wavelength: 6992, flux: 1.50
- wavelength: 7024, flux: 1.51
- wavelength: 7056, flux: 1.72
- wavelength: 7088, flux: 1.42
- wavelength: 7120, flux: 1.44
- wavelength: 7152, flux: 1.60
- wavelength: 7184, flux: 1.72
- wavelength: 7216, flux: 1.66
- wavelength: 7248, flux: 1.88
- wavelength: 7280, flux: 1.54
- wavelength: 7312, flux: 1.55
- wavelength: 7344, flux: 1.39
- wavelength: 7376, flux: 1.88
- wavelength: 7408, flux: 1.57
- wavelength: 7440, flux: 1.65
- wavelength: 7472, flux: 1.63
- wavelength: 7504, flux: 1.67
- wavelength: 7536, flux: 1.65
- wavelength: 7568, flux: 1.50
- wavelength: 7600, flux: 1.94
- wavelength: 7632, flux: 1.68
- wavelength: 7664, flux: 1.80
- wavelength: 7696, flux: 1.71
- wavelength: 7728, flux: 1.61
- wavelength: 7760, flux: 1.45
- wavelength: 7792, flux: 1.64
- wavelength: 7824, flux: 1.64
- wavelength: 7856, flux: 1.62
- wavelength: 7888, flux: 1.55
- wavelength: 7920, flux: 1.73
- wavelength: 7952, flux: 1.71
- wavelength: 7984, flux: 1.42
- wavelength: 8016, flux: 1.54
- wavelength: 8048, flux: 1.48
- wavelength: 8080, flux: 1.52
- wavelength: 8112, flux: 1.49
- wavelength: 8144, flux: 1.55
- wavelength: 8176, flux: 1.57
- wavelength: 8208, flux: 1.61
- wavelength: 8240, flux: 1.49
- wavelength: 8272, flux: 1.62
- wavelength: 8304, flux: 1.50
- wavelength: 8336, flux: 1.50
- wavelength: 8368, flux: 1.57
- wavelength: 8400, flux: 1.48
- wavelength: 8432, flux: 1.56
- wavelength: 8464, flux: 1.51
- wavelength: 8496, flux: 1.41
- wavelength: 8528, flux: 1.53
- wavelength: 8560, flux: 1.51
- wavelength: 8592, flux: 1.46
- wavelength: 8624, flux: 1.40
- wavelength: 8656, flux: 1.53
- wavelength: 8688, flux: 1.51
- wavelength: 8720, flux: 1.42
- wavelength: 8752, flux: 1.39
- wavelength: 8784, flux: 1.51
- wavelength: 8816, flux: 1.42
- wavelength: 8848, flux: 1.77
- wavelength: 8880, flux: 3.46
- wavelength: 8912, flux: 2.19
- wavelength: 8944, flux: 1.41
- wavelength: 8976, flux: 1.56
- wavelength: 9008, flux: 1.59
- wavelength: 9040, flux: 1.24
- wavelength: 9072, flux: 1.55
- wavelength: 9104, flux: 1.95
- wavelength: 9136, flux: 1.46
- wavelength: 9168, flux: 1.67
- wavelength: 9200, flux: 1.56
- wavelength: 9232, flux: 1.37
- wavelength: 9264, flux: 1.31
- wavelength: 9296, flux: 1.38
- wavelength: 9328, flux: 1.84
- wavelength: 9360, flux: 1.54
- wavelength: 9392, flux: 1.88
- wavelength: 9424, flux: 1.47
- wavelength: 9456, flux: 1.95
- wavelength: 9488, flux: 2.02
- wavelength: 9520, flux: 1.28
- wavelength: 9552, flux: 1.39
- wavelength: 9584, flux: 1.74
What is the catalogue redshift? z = 0.353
